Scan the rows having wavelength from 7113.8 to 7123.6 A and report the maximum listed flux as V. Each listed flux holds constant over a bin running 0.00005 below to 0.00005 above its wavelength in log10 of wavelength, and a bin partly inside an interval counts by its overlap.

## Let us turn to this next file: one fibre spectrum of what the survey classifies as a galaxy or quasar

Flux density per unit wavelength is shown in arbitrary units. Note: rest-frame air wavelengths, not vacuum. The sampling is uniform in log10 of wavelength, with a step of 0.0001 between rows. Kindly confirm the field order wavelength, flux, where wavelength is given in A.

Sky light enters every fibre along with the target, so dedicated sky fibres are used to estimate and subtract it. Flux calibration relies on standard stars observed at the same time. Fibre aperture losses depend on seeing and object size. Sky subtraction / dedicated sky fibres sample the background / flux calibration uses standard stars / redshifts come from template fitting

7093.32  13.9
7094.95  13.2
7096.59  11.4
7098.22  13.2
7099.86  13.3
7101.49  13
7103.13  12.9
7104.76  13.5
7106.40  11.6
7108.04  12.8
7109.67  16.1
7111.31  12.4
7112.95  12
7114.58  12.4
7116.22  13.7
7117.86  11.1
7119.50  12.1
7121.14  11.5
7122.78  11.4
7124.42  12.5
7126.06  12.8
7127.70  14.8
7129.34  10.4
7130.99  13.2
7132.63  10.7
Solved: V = 13.7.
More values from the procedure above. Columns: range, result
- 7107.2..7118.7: 16.1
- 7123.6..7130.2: 14.8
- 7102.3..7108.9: 13.5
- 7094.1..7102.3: 13.3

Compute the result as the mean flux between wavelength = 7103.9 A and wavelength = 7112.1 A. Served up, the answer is 13.3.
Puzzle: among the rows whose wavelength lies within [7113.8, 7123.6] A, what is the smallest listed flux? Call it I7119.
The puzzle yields 11.1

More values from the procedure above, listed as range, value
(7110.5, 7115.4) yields 12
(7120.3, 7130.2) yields 10.4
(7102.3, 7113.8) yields 11.6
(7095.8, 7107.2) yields 11.4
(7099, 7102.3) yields 13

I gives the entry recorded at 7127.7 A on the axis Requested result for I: 14.8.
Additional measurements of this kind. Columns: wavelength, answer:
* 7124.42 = 12.5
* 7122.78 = 11.4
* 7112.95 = 12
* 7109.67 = 16.1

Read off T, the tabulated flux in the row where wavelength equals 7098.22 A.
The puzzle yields 13.2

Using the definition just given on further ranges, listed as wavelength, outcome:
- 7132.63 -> 10.7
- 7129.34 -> 10.4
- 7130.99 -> 13.2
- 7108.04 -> 12.8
